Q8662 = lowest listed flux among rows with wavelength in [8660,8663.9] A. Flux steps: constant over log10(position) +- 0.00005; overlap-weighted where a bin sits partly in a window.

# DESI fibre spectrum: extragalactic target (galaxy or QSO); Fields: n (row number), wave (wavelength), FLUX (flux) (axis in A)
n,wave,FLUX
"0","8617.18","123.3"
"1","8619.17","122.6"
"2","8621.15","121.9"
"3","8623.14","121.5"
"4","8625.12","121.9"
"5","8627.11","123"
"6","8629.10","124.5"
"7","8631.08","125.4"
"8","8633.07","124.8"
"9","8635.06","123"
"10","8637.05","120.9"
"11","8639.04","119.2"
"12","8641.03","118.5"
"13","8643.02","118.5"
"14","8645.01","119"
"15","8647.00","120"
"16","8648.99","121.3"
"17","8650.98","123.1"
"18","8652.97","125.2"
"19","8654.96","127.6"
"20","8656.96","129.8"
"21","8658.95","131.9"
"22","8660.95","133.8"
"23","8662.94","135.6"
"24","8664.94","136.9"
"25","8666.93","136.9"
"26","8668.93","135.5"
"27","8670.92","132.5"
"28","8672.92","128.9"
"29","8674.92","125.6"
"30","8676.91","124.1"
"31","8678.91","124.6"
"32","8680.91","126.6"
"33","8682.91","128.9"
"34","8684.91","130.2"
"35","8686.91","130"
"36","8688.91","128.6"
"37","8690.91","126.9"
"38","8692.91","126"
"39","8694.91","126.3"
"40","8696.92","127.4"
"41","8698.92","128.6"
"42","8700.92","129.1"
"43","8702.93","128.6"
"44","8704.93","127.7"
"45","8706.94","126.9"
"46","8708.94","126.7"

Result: 133.8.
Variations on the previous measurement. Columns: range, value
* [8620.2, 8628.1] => 121.5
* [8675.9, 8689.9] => 124.1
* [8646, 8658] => 120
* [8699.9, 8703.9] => 128.6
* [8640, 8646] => 118.5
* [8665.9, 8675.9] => 125.6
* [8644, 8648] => 119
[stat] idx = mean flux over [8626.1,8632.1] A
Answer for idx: 124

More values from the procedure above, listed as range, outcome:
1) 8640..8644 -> 118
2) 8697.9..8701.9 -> 129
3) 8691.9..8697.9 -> 126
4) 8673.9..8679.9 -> 125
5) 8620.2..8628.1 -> 122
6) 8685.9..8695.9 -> 128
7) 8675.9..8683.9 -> 126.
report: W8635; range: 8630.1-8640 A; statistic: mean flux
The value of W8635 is 123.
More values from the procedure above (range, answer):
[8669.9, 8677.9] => 128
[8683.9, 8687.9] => 130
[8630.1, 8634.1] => 125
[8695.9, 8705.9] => 128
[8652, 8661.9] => 130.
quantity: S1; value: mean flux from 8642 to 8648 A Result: 119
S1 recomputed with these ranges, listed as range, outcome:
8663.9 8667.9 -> 137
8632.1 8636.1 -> 124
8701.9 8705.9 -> 128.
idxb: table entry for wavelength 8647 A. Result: 120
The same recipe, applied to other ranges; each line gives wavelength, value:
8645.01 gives 119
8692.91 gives 126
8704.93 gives 127.7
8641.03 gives 118.5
